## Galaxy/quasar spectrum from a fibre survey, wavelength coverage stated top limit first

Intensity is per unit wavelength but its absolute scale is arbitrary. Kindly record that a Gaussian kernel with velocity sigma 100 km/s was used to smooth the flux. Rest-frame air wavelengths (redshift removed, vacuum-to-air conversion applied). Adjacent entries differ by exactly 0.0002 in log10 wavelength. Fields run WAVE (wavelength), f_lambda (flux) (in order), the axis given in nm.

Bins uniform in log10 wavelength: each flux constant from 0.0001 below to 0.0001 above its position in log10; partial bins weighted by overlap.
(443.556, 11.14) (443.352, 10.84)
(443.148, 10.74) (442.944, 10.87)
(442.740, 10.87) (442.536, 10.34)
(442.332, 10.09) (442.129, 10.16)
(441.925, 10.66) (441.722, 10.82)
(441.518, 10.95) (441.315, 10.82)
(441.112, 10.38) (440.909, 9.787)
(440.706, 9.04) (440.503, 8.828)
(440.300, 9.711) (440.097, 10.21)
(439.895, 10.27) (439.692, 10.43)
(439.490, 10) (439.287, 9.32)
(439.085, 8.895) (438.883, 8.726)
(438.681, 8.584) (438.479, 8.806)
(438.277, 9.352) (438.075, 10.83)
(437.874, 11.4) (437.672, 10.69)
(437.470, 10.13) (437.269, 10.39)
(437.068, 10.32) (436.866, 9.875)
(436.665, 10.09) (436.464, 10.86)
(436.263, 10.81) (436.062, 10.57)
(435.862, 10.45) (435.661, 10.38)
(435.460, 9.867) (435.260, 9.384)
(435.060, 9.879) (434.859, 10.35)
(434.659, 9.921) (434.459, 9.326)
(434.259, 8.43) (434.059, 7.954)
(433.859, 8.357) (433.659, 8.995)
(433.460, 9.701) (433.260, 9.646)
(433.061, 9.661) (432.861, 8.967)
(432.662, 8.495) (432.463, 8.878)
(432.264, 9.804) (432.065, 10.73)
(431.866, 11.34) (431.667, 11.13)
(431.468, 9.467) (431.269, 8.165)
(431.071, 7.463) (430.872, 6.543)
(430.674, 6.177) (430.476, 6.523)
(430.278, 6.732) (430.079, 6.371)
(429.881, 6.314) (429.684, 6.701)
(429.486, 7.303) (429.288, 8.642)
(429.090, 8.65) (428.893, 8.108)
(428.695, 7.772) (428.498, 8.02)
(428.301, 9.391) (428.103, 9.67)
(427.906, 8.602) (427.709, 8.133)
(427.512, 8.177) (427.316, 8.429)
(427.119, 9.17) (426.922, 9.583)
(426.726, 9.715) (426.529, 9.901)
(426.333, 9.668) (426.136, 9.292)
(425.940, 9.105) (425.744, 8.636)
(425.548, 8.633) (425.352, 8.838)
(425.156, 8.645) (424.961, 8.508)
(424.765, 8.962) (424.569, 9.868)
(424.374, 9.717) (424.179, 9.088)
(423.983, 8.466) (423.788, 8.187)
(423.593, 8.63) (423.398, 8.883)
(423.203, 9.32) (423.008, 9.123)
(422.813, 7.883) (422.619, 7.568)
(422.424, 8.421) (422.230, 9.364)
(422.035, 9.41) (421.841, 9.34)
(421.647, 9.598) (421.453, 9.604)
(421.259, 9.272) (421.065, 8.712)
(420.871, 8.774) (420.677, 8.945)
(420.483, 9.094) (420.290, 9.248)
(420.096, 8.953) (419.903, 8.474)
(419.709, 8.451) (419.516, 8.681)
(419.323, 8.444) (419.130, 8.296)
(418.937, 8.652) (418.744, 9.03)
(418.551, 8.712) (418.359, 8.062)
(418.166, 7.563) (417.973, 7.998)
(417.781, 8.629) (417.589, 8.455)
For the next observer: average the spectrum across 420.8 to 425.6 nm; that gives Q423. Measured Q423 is 8.92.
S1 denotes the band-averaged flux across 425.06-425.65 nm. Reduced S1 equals 8.7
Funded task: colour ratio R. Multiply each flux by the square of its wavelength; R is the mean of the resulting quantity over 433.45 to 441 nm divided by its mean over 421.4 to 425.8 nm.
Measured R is 1.2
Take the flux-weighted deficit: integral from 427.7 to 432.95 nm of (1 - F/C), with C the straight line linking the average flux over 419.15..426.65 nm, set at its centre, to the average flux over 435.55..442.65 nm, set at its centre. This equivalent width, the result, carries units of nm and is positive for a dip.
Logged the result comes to 0.65 nm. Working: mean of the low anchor 8.94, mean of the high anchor 10.1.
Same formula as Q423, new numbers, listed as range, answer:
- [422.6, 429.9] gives 8.7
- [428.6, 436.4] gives 8.83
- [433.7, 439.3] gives 9.78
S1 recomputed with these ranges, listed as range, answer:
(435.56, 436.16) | 10.5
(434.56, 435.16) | 10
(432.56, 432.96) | 8.74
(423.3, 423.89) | 8.57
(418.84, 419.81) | 8.5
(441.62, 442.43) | 10.4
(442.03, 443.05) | 10.5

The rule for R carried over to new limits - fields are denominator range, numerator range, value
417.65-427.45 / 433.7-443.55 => 1.22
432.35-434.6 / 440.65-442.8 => 1.20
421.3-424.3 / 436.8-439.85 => 1.19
